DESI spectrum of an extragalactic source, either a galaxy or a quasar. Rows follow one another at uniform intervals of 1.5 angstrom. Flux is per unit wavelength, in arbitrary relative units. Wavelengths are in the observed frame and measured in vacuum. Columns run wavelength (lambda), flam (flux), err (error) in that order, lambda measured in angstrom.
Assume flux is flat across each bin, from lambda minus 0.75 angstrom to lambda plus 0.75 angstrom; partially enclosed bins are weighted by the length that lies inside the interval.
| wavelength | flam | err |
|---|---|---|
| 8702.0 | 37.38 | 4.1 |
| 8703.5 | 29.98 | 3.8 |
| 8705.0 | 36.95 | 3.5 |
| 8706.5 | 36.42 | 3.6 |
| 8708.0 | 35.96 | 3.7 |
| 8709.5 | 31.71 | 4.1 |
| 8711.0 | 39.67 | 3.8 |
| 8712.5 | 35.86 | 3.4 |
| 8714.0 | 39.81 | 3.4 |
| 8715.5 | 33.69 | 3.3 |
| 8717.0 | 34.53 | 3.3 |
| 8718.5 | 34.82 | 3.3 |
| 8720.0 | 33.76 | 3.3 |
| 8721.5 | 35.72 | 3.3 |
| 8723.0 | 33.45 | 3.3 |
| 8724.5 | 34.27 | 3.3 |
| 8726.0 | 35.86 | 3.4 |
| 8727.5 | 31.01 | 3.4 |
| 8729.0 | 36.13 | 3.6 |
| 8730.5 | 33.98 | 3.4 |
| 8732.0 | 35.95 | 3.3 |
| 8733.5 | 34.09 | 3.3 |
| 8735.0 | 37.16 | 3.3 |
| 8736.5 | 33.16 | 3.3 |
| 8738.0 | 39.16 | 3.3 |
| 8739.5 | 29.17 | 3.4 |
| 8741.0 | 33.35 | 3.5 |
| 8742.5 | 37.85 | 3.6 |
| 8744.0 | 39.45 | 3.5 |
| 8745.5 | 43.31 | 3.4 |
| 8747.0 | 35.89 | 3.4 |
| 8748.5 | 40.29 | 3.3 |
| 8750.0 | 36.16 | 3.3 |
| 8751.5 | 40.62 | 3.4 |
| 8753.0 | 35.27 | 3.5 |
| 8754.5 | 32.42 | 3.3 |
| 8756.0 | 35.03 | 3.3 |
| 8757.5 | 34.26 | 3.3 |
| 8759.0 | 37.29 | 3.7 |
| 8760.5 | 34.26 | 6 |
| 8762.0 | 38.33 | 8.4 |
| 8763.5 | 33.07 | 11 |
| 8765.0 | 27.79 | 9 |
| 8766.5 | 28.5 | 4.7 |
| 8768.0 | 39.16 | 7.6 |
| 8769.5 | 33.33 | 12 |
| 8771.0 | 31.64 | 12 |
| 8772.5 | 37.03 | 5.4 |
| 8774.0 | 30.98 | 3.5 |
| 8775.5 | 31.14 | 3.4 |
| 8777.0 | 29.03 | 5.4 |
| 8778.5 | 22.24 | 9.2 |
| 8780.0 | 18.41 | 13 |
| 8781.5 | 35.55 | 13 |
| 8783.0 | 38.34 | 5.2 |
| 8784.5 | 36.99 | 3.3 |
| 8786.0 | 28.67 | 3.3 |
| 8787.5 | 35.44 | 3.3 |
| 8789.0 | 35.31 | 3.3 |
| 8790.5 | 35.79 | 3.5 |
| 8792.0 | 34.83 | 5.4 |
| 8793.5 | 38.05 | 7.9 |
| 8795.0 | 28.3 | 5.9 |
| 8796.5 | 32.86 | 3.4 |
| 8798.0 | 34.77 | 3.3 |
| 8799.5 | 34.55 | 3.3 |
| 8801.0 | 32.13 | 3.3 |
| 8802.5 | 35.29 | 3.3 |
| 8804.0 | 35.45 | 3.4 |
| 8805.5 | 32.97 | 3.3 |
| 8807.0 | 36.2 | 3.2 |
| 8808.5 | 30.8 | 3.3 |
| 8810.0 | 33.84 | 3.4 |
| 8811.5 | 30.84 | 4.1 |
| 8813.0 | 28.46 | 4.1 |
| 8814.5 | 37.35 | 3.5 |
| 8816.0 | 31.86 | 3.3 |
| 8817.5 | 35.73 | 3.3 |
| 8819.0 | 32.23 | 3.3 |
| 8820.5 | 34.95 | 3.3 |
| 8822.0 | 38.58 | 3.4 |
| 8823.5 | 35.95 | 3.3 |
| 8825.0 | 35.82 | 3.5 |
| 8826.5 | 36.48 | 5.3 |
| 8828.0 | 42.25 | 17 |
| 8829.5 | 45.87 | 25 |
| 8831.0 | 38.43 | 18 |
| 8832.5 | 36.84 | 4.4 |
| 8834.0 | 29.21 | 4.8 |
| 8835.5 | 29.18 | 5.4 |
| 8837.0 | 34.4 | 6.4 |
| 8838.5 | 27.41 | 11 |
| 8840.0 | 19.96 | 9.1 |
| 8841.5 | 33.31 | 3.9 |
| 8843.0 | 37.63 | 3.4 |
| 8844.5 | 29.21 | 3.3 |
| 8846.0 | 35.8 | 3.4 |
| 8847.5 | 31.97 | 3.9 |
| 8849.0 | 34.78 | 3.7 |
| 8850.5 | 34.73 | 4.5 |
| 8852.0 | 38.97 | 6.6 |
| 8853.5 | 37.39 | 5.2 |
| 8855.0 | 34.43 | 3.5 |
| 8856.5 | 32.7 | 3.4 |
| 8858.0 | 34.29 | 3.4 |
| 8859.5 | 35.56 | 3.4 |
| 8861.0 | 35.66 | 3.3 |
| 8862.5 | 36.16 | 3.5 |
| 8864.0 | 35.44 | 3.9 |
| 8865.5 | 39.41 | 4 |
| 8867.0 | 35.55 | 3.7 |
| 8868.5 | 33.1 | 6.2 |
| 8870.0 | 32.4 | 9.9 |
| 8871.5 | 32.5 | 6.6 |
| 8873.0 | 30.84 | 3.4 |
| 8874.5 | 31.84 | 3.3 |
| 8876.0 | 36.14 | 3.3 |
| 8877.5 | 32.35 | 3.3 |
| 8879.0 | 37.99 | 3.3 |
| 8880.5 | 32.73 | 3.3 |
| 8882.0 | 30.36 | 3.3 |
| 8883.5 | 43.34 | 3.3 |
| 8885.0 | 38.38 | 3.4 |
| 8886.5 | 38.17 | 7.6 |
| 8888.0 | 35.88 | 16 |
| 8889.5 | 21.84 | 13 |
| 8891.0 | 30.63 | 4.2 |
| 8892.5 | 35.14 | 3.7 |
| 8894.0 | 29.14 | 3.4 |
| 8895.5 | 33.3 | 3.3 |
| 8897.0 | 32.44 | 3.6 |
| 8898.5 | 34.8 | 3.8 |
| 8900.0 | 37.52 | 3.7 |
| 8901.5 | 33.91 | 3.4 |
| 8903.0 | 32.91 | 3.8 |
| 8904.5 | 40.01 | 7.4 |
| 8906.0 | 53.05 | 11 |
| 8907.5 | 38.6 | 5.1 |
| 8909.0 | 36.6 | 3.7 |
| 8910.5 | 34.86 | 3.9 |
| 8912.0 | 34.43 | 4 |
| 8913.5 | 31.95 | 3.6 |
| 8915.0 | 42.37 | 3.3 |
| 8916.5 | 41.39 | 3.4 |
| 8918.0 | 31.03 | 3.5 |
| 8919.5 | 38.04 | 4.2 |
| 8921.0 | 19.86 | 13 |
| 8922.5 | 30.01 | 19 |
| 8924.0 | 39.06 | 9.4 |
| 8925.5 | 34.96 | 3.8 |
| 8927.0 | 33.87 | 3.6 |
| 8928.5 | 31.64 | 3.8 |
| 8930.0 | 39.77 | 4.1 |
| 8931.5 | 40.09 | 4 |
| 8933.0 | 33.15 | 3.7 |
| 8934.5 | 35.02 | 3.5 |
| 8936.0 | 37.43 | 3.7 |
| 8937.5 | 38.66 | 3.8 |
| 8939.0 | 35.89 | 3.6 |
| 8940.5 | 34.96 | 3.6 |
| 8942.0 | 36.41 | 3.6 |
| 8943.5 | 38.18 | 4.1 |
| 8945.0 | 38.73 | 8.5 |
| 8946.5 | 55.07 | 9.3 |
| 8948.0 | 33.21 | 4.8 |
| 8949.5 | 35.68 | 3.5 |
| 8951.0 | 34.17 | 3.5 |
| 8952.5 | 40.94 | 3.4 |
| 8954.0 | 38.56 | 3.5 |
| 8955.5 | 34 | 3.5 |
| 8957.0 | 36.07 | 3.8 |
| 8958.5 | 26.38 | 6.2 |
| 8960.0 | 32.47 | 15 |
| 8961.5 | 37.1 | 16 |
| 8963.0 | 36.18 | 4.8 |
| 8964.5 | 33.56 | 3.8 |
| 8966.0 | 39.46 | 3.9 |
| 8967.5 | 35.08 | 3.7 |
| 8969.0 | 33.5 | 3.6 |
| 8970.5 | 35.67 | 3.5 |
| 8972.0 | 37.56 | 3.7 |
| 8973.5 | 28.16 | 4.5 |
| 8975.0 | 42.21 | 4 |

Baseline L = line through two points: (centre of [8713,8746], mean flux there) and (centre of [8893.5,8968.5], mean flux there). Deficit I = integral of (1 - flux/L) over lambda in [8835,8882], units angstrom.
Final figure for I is 2.8 angstrom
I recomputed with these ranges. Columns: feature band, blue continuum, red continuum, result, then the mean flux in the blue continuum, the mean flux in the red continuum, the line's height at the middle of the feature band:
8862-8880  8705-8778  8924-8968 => 0.8 angstrom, 35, 36.5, 35.9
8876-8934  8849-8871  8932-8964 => 1.3 angstrom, 35.4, 36.6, 36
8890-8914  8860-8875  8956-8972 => -0.7 angstrom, 34.4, 34.7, 34.5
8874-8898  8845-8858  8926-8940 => 1.1 angstrom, 34.9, 36.1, 35.4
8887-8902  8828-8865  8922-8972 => 1.2 angstrom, 34.3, 36.3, 35.3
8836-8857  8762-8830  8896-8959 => 1.0 angstrom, 33.7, 36.4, 34.7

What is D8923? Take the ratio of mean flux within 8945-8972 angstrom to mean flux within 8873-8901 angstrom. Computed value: 1.07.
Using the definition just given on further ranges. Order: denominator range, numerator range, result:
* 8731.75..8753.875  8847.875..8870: 0.96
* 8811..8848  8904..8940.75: 1.07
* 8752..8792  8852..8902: 1.04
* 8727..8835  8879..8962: 1.04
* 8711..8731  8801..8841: 0.97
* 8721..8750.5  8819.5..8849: 0.96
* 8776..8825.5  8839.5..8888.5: 1.04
